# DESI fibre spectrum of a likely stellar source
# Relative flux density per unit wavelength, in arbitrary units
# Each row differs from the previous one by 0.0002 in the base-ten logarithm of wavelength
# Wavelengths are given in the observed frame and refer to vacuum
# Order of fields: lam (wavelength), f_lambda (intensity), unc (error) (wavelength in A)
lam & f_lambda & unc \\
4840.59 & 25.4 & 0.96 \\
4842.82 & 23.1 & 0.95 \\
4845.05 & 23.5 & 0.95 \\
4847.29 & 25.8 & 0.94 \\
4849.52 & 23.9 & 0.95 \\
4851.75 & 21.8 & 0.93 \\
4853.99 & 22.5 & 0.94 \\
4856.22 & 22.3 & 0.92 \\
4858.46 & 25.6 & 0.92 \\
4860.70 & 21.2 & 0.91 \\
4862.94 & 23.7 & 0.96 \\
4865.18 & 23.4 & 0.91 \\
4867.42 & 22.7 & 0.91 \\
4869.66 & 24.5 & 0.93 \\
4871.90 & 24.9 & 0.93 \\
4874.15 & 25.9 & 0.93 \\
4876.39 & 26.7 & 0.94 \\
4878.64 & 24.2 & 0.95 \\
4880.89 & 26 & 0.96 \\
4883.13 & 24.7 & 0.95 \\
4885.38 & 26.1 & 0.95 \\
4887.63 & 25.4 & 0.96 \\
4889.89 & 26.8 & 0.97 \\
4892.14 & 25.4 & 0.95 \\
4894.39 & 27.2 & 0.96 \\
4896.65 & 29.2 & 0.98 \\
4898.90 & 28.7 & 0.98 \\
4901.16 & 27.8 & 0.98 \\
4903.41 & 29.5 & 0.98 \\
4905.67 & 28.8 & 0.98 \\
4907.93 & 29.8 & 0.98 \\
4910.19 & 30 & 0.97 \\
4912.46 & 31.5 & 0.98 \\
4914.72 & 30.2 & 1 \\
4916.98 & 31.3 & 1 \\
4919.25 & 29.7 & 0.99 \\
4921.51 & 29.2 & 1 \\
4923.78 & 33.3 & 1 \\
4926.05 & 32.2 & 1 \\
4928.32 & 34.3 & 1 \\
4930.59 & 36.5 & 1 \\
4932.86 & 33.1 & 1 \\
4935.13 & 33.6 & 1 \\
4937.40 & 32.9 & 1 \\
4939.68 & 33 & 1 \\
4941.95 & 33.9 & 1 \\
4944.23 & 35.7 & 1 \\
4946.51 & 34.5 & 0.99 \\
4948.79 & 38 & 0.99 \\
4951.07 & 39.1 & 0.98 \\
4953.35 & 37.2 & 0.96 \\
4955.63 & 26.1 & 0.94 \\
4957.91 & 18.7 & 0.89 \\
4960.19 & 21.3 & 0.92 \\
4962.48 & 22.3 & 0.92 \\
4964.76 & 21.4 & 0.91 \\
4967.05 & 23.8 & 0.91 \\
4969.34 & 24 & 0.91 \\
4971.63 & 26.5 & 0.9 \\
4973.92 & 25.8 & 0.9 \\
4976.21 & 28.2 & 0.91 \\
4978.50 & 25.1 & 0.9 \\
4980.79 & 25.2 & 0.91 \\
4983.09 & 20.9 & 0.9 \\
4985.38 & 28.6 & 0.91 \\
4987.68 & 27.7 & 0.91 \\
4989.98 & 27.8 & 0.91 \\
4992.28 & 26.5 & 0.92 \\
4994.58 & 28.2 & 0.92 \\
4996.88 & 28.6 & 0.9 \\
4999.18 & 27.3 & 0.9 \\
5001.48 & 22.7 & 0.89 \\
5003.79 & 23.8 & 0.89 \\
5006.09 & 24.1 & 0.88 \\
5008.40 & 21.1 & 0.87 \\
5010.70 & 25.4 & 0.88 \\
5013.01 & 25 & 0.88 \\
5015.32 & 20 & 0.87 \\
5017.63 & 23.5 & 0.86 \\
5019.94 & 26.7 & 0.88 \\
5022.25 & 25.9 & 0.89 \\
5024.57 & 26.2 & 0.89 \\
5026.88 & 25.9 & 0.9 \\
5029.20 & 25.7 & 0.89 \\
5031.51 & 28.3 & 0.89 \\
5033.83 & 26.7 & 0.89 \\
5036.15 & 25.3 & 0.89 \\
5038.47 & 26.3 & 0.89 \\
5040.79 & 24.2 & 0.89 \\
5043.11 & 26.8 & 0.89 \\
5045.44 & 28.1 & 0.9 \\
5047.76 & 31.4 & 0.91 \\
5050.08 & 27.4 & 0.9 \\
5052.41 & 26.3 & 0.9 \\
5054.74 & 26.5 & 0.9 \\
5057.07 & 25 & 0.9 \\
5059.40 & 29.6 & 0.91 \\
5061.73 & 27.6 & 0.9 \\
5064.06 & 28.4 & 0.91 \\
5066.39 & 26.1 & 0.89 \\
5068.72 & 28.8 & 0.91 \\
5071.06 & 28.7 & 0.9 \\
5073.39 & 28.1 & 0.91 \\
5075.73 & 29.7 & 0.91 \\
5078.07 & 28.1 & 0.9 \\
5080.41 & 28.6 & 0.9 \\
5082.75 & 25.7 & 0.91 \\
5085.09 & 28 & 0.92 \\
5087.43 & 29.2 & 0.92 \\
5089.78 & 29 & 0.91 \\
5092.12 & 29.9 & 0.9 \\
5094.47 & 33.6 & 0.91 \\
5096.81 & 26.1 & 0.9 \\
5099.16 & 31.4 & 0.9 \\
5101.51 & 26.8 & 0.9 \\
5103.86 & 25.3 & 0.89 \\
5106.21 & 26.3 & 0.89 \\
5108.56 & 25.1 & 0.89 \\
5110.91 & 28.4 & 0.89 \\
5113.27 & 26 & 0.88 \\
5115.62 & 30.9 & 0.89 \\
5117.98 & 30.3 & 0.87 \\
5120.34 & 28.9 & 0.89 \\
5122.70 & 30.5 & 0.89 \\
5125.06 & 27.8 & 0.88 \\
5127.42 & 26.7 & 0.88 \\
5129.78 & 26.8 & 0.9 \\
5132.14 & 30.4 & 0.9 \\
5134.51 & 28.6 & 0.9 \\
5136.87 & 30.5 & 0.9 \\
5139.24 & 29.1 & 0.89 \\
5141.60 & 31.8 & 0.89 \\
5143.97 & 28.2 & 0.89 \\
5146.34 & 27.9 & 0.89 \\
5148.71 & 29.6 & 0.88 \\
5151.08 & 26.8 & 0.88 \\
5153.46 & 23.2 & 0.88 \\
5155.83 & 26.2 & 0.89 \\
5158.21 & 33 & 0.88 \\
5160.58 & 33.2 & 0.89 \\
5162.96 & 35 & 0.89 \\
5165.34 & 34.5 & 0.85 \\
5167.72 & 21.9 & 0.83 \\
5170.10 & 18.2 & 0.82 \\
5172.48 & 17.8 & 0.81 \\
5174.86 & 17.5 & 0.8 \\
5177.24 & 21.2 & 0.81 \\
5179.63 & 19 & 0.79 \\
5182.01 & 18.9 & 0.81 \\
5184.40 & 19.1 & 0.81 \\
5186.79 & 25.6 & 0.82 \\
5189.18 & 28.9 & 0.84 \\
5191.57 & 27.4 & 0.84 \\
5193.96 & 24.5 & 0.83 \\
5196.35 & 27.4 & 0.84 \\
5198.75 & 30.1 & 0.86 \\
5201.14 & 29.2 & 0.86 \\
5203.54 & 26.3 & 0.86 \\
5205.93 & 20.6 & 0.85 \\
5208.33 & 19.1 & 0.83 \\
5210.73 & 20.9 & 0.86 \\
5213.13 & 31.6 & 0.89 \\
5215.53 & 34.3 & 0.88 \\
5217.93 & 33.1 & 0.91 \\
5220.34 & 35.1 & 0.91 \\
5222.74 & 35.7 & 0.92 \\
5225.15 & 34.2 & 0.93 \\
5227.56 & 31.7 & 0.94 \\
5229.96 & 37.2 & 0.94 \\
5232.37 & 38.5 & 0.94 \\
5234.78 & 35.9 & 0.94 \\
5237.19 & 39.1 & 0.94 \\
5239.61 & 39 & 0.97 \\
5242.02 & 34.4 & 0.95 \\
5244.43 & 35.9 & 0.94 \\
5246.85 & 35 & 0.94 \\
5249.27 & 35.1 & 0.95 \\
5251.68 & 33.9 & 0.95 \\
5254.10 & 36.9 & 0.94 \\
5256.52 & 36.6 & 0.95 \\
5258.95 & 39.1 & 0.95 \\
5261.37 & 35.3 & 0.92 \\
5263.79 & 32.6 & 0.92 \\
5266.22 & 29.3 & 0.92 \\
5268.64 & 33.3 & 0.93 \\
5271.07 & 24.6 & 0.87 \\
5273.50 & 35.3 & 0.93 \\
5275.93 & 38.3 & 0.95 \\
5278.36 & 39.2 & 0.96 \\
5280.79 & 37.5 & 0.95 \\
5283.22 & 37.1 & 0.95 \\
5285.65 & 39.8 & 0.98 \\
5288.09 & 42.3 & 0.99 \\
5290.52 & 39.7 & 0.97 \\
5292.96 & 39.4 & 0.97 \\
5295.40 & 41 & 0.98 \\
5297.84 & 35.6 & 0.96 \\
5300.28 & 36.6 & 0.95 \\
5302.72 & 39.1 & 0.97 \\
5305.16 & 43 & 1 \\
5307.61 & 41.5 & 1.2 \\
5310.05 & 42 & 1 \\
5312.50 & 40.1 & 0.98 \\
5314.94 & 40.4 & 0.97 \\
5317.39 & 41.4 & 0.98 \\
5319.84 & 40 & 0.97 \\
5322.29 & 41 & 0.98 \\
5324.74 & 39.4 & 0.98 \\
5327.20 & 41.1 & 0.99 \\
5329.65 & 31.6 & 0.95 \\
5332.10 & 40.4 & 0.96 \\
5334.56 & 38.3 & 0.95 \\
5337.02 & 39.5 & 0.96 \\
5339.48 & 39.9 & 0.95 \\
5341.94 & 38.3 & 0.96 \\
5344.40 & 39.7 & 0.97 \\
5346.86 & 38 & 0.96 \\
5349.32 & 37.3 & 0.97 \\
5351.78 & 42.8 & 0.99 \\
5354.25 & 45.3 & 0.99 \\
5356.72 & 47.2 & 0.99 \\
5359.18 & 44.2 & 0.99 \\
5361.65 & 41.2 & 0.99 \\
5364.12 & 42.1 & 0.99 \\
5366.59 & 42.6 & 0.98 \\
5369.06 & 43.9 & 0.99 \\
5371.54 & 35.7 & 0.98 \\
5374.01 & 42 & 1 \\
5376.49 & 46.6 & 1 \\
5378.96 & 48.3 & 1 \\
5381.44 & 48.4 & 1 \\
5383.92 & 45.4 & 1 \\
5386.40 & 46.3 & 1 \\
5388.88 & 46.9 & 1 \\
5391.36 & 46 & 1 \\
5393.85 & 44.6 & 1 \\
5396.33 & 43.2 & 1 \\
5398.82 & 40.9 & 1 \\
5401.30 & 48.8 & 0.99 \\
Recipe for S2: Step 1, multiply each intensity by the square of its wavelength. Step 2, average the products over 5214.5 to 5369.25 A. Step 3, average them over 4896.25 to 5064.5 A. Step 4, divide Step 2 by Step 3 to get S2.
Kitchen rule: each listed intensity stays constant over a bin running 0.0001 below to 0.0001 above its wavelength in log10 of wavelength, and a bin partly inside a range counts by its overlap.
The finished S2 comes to 1.5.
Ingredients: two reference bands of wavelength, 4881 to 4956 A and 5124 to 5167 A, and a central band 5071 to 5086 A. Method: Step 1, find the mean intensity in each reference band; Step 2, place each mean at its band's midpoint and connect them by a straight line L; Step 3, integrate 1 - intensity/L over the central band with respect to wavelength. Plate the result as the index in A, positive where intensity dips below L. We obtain 0.9 A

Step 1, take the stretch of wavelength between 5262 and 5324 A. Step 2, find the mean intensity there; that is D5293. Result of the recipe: 38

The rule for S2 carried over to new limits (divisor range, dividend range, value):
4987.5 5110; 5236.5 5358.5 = 1.57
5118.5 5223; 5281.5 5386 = 1.61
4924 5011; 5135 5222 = 1.02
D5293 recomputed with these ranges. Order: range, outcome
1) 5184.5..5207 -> 26.3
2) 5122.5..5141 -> 28.8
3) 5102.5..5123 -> 27.8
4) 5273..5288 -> 38.3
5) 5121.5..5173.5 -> 28.1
